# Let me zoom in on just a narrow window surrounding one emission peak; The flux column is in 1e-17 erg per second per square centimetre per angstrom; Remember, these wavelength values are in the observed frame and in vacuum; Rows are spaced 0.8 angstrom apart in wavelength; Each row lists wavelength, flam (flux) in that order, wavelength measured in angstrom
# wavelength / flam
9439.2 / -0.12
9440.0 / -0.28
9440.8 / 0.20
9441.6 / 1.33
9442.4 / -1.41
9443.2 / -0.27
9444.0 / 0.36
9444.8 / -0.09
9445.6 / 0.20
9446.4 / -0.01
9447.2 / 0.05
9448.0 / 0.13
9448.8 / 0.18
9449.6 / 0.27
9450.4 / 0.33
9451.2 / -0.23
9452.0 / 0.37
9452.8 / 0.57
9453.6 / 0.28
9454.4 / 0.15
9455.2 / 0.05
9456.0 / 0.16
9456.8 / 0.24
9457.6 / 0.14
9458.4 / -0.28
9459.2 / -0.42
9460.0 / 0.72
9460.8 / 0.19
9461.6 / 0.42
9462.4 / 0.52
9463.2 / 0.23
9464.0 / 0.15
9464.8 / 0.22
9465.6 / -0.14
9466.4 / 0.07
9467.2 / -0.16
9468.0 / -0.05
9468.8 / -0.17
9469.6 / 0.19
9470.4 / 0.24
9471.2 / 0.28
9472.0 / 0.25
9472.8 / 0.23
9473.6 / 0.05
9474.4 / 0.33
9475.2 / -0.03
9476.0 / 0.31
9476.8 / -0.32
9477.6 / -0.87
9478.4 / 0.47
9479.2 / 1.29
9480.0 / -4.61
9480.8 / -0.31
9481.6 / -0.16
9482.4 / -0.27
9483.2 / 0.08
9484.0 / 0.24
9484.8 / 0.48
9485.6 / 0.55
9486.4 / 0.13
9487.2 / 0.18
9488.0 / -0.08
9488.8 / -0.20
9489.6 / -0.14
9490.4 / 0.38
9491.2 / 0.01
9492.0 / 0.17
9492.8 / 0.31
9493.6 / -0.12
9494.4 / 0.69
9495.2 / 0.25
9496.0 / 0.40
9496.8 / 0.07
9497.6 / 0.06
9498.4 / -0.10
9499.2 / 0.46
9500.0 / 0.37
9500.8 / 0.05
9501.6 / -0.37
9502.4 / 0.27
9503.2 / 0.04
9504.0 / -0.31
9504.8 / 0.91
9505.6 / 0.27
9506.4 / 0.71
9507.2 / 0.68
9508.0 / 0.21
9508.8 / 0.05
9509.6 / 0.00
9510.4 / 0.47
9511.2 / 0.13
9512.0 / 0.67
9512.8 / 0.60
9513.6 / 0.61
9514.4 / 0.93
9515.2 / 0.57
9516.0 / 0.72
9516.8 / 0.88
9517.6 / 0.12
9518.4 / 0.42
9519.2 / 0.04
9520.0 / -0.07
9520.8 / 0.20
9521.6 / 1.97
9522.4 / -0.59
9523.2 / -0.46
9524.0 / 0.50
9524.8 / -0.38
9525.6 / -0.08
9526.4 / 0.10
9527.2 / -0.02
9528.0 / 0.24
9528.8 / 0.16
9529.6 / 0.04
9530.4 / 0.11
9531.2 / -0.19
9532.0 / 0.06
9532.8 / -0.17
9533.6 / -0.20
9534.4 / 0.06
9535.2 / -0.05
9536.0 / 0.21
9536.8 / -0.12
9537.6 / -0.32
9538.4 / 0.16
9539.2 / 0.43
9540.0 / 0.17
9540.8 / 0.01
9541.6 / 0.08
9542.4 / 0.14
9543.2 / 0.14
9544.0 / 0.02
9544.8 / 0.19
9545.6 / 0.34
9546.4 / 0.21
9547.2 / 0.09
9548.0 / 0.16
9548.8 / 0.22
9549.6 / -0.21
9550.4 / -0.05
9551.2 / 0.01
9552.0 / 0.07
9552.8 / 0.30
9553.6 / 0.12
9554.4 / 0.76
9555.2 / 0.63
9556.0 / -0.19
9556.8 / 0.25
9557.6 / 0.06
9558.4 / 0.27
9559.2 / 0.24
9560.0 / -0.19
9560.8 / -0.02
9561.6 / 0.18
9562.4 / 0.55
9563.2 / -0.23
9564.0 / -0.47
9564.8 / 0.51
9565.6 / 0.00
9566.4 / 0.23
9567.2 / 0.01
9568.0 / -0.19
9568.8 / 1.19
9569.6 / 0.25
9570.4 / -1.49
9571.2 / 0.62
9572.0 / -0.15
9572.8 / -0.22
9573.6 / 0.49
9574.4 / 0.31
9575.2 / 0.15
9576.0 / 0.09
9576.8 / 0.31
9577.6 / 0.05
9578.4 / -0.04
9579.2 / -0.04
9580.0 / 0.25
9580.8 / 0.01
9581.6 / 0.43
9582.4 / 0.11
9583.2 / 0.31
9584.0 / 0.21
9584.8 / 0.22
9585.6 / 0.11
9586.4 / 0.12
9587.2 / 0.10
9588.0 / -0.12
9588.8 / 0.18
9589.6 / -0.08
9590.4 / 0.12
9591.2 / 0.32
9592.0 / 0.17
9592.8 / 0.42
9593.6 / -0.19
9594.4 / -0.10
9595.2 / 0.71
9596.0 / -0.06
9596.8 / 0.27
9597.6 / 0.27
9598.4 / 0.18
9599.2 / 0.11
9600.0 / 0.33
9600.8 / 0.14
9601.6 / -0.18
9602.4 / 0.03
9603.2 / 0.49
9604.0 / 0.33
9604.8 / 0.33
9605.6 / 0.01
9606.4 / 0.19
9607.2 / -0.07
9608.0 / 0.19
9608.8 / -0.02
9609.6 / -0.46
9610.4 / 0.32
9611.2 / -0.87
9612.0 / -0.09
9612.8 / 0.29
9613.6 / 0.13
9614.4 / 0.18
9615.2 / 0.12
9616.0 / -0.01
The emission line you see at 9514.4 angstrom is H-beta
